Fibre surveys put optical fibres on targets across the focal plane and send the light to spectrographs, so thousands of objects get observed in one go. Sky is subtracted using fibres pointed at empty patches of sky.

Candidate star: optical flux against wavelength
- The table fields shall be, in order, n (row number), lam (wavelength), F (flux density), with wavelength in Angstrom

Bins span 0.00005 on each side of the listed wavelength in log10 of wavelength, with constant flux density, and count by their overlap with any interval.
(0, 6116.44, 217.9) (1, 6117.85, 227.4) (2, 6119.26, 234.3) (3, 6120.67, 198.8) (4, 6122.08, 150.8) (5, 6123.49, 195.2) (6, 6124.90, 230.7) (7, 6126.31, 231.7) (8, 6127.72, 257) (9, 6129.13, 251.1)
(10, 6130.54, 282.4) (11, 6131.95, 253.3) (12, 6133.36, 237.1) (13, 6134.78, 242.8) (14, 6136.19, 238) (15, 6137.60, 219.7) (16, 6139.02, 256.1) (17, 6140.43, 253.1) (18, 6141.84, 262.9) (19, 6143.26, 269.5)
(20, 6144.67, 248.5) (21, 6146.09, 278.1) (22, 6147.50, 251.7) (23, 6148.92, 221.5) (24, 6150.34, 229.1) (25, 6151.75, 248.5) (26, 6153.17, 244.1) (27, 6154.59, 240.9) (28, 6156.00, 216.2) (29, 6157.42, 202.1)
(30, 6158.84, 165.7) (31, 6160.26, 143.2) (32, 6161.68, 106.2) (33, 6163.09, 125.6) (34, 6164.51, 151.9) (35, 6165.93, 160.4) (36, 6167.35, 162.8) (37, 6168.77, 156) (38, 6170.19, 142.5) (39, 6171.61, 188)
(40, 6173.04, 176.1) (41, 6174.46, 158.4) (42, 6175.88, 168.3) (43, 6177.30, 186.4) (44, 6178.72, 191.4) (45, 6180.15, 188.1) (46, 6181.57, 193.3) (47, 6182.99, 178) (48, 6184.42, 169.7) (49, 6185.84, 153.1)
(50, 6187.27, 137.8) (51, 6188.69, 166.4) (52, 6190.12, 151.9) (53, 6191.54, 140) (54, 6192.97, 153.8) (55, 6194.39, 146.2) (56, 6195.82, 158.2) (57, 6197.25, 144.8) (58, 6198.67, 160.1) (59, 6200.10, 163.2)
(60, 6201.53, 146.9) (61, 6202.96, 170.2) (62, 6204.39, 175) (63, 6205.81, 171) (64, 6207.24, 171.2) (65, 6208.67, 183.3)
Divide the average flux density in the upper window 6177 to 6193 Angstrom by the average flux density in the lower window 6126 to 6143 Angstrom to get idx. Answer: 0.7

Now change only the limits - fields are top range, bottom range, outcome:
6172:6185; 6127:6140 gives 0.72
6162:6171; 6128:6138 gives 0.60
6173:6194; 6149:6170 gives 0.91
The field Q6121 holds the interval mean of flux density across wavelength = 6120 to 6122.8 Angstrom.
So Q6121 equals 175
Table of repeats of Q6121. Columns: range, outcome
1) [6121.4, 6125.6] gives 192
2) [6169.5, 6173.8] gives 169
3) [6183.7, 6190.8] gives 156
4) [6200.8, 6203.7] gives 158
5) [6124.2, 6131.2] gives 251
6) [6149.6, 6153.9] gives 240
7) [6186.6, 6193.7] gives 150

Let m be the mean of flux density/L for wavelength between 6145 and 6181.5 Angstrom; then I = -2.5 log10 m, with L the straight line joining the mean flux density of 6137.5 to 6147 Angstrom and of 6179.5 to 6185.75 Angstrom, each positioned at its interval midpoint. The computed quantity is 0.154 mag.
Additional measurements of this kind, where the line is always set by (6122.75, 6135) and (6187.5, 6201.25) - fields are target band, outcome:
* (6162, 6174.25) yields 0.20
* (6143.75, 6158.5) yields -0.12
